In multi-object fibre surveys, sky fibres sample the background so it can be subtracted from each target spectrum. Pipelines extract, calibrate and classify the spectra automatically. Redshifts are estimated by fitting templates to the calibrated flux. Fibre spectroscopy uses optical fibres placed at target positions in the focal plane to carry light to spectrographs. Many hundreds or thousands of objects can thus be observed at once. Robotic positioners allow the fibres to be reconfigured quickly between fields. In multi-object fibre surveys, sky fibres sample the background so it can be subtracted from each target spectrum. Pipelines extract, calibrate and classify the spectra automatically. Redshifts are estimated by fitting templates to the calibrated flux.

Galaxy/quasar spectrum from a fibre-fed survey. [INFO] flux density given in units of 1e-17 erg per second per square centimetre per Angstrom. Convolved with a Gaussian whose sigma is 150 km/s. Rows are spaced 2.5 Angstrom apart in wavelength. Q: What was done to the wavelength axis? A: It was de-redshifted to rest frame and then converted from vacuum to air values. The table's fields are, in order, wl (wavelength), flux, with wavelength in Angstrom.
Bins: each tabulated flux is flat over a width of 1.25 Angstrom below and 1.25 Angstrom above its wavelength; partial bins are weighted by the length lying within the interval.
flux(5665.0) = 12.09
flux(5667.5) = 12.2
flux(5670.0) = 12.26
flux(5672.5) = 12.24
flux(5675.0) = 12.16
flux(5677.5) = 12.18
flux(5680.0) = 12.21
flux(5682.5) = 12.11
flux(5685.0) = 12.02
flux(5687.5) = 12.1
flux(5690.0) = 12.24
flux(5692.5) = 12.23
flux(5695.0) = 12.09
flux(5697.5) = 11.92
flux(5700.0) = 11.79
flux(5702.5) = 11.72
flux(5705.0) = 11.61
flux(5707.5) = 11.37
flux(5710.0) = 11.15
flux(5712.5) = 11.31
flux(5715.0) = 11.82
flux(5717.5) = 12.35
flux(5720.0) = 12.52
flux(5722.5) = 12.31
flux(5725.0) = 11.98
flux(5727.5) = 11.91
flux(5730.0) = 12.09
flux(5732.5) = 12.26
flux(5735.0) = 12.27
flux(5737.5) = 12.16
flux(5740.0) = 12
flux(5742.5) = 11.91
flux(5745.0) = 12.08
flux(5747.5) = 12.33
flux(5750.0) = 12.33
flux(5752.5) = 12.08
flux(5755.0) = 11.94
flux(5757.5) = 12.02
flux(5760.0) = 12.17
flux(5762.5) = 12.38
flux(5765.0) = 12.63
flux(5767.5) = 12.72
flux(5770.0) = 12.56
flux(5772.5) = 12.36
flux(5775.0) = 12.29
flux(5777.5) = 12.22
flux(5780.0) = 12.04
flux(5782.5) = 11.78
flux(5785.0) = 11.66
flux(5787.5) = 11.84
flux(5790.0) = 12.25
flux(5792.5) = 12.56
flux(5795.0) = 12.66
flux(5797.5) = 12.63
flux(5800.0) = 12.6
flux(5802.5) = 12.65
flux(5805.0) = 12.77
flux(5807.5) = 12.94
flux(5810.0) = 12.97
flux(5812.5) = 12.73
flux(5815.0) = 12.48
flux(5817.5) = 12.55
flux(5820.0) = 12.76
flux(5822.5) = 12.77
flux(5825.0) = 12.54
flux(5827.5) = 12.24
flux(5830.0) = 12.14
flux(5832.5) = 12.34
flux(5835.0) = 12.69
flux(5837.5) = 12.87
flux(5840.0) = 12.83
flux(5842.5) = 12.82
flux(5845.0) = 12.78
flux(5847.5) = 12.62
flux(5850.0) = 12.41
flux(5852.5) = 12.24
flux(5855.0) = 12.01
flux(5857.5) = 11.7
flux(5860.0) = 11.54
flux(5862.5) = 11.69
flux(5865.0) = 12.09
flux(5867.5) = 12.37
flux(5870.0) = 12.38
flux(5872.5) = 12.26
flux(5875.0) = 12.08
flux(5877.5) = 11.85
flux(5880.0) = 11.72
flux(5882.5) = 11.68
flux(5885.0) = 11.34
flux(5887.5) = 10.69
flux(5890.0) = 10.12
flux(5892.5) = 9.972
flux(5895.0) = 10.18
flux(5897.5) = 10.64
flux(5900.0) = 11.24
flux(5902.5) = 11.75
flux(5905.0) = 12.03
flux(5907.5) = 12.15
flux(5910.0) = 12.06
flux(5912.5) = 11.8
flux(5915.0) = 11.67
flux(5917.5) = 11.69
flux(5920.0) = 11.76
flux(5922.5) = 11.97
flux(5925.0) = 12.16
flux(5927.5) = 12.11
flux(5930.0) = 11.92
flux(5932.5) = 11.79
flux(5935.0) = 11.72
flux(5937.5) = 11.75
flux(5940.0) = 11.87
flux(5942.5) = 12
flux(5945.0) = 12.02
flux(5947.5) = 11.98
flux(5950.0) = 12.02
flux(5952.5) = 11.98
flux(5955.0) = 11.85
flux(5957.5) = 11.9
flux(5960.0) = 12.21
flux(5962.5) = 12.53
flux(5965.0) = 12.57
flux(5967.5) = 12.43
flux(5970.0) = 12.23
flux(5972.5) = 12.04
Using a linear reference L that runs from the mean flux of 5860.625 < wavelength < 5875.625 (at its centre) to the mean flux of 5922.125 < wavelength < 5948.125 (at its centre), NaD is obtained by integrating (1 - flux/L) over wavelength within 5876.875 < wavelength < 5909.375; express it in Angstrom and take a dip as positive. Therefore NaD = 2.3 Angstrom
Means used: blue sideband 12.1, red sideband 11.9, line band 11.2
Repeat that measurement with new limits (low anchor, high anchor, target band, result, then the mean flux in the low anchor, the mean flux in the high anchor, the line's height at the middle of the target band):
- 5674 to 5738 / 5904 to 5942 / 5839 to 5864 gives -0.7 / 12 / 11.9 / 11.9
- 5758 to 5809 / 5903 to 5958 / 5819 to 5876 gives -0.8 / 12.4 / 11.9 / 12.2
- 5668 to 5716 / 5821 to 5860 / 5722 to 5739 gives -0.1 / 11.9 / 12.4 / 12.1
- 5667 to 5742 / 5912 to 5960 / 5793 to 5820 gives -1.6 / 12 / 11.9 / 12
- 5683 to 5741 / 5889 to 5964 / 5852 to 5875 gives -0.5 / 12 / 11.7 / 11.8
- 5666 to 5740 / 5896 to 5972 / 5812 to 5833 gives -0.9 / 12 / 11.9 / 12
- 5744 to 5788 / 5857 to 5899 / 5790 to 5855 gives -4.4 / 12.2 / 11.4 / 11.8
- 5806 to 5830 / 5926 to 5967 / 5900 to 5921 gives 0.6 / 12.6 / 12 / 12.2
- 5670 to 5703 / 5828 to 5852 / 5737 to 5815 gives 0.3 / 12.1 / 12.6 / 12.4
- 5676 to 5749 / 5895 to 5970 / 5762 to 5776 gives -0.6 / 12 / 11.9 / 12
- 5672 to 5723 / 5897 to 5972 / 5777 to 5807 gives -0.9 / 12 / 11.9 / 12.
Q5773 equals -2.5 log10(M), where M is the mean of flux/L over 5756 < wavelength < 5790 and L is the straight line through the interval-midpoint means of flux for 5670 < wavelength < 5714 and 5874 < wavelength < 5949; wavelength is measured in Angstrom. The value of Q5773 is -0.037 mag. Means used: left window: 11.9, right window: 11.6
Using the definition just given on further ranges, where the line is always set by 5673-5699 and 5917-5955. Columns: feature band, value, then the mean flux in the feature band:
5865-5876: -0.025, 12.3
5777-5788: 0.014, 11.9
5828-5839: -0.044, 12.5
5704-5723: 0.029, 11.8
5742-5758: -0.003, 12.1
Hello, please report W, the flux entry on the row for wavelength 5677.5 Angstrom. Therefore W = 12.18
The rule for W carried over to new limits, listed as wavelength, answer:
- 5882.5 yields 11.68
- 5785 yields 11.66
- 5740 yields 12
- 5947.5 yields 11.98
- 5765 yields 12.63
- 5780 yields 12.04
